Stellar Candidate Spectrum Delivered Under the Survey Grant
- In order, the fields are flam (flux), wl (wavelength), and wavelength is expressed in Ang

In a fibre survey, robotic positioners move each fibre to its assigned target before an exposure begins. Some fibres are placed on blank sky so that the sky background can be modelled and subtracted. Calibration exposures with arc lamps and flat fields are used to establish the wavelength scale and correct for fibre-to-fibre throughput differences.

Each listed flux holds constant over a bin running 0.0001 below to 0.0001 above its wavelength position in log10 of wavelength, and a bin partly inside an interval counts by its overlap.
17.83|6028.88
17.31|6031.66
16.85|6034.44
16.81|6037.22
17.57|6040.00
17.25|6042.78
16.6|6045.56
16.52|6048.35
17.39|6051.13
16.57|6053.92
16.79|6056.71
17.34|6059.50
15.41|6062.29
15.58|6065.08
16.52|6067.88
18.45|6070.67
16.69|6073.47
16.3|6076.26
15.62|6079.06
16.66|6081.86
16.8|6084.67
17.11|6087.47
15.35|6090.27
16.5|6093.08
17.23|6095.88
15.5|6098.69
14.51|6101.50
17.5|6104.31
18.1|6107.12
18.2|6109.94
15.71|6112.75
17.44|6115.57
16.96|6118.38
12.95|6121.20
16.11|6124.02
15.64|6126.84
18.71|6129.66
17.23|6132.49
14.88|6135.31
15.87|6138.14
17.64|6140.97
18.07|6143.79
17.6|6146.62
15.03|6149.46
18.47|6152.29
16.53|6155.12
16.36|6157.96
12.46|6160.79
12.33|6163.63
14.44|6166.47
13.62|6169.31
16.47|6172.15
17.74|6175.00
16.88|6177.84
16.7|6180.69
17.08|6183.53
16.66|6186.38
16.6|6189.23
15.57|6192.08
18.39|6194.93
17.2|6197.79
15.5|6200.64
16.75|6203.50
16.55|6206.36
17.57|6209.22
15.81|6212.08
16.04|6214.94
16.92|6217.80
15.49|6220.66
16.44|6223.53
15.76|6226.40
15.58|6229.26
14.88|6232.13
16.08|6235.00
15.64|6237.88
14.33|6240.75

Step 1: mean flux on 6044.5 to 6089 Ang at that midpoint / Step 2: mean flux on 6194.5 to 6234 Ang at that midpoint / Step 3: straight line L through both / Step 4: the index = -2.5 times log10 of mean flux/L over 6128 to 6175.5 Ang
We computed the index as 0.03 mag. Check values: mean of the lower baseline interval 16.6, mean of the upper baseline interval 16.3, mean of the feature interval 16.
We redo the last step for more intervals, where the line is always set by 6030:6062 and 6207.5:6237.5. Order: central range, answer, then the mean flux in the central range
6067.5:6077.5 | -0.02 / 17.1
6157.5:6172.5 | 0.17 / 14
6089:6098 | 0.03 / 16.3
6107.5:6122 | 0.01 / 16.5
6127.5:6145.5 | -0.03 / 17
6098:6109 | 0.01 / 16.5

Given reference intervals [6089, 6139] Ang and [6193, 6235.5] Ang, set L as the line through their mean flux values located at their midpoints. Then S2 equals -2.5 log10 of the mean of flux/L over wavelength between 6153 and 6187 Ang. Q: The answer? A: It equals 0.05 mag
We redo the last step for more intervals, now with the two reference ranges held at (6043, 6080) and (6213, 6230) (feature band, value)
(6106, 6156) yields -0.022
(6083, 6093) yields 0.007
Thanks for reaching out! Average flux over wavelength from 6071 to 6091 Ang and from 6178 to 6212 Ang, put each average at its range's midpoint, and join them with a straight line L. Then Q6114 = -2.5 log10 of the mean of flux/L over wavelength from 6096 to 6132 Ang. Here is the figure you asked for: 0.01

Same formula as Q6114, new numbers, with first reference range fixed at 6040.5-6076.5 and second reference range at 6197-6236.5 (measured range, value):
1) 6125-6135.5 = -0.02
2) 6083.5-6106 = 0.02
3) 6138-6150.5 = -0.04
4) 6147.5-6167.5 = 0.08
